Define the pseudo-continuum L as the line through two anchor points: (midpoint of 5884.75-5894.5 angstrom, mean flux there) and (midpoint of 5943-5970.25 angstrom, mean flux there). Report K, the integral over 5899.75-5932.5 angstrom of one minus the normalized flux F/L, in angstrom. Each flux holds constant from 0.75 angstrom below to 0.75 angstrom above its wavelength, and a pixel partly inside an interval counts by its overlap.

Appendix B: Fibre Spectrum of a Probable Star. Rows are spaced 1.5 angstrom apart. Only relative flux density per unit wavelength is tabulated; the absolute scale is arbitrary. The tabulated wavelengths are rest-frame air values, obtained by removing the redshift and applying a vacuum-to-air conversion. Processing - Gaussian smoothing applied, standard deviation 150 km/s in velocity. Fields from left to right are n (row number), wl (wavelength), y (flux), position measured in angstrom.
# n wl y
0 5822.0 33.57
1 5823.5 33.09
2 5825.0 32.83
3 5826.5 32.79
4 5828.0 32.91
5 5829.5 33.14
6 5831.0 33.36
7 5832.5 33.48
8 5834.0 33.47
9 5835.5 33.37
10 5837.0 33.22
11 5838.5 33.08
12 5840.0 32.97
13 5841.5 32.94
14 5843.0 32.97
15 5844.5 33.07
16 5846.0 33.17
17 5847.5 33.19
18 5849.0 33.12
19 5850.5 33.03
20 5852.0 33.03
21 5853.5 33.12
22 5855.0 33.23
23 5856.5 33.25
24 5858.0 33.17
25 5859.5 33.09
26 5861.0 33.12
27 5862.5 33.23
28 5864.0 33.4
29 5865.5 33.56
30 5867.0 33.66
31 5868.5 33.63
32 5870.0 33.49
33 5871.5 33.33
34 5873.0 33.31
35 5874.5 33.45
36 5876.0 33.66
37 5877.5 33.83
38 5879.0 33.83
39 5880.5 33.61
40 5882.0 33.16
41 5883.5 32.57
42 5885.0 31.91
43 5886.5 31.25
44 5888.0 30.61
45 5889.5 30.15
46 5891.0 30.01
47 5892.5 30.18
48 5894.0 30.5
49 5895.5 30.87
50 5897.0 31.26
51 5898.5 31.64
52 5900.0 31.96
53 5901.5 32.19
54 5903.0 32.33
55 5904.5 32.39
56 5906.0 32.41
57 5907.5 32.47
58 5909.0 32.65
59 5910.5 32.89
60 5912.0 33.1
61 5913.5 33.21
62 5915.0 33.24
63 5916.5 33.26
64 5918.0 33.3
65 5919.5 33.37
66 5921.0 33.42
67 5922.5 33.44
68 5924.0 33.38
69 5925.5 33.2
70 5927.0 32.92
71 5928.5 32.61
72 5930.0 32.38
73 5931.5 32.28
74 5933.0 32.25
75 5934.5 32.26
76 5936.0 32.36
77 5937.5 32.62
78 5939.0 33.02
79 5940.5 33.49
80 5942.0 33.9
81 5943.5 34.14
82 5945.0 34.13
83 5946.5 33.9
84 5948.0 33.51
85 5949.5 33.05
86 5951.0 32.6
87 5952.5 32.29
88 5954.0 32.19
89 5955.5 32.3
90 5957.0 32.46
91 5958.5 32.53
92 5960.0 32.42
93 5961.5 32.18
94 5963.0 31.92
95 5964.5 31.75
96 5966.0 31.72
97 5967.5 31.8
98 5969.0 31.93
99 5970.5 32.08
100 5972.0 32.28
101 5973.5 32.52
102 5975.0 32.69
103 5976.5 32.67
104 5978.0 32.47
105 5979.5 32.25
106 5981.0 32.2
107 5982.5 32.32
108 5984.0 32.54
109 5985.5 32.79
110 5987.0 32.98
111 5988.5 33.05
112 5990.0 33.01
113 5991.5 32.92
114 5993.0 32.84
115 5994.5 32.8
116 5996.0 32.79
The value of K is -1.5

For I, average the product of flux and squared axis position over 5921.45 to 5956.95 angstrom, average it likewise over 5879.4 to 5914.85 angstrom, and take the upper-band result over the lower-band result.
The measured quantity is 1.05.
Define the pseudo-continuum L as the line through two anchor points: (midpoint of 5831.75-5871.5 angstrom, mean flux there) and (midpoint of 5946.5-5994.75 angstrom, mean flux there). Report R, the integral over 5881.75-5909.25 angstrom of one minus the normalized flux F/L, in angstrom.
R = 1.2 angstrom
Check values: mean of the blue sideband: 33.2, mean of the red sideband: 32.5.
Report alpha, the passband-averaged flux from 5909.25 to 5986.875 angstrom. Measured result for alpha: 32.7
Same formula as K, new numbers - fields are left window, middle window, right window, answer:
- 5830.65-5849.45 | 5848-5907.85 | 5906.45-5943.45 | 0.97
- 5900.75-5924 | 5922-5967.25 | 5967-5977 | -0.25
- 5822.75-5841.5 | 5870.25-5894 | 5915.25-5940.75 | 0.52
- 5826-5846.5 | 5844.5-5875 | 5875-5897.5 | -0.69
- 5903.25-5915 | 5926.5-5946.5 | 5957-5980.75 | -0.30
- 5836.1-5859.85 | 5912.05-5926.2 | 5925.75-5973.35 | -0.23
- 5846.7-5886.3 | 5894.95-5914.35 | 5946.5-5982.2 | 0.37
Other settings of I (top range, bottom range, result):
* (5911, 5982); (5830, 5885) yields 1.01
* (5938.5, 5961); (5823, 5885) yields 1.03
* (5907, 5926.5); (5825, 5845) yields 1.03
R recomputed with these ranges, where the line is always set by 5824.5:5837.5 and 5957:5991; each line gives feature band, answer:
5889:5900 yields 0.7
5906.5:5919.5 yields -0.1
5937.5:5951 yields -0.4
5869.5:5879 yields -0.2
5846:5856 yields 0.0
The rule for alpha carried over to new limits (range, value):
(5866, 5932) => 32.6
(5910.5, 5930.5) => 33.1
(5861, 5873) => 33.4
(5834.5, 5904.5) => 32.7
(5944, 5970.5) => 32.5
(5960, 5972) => 32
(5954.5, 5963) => 32.3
